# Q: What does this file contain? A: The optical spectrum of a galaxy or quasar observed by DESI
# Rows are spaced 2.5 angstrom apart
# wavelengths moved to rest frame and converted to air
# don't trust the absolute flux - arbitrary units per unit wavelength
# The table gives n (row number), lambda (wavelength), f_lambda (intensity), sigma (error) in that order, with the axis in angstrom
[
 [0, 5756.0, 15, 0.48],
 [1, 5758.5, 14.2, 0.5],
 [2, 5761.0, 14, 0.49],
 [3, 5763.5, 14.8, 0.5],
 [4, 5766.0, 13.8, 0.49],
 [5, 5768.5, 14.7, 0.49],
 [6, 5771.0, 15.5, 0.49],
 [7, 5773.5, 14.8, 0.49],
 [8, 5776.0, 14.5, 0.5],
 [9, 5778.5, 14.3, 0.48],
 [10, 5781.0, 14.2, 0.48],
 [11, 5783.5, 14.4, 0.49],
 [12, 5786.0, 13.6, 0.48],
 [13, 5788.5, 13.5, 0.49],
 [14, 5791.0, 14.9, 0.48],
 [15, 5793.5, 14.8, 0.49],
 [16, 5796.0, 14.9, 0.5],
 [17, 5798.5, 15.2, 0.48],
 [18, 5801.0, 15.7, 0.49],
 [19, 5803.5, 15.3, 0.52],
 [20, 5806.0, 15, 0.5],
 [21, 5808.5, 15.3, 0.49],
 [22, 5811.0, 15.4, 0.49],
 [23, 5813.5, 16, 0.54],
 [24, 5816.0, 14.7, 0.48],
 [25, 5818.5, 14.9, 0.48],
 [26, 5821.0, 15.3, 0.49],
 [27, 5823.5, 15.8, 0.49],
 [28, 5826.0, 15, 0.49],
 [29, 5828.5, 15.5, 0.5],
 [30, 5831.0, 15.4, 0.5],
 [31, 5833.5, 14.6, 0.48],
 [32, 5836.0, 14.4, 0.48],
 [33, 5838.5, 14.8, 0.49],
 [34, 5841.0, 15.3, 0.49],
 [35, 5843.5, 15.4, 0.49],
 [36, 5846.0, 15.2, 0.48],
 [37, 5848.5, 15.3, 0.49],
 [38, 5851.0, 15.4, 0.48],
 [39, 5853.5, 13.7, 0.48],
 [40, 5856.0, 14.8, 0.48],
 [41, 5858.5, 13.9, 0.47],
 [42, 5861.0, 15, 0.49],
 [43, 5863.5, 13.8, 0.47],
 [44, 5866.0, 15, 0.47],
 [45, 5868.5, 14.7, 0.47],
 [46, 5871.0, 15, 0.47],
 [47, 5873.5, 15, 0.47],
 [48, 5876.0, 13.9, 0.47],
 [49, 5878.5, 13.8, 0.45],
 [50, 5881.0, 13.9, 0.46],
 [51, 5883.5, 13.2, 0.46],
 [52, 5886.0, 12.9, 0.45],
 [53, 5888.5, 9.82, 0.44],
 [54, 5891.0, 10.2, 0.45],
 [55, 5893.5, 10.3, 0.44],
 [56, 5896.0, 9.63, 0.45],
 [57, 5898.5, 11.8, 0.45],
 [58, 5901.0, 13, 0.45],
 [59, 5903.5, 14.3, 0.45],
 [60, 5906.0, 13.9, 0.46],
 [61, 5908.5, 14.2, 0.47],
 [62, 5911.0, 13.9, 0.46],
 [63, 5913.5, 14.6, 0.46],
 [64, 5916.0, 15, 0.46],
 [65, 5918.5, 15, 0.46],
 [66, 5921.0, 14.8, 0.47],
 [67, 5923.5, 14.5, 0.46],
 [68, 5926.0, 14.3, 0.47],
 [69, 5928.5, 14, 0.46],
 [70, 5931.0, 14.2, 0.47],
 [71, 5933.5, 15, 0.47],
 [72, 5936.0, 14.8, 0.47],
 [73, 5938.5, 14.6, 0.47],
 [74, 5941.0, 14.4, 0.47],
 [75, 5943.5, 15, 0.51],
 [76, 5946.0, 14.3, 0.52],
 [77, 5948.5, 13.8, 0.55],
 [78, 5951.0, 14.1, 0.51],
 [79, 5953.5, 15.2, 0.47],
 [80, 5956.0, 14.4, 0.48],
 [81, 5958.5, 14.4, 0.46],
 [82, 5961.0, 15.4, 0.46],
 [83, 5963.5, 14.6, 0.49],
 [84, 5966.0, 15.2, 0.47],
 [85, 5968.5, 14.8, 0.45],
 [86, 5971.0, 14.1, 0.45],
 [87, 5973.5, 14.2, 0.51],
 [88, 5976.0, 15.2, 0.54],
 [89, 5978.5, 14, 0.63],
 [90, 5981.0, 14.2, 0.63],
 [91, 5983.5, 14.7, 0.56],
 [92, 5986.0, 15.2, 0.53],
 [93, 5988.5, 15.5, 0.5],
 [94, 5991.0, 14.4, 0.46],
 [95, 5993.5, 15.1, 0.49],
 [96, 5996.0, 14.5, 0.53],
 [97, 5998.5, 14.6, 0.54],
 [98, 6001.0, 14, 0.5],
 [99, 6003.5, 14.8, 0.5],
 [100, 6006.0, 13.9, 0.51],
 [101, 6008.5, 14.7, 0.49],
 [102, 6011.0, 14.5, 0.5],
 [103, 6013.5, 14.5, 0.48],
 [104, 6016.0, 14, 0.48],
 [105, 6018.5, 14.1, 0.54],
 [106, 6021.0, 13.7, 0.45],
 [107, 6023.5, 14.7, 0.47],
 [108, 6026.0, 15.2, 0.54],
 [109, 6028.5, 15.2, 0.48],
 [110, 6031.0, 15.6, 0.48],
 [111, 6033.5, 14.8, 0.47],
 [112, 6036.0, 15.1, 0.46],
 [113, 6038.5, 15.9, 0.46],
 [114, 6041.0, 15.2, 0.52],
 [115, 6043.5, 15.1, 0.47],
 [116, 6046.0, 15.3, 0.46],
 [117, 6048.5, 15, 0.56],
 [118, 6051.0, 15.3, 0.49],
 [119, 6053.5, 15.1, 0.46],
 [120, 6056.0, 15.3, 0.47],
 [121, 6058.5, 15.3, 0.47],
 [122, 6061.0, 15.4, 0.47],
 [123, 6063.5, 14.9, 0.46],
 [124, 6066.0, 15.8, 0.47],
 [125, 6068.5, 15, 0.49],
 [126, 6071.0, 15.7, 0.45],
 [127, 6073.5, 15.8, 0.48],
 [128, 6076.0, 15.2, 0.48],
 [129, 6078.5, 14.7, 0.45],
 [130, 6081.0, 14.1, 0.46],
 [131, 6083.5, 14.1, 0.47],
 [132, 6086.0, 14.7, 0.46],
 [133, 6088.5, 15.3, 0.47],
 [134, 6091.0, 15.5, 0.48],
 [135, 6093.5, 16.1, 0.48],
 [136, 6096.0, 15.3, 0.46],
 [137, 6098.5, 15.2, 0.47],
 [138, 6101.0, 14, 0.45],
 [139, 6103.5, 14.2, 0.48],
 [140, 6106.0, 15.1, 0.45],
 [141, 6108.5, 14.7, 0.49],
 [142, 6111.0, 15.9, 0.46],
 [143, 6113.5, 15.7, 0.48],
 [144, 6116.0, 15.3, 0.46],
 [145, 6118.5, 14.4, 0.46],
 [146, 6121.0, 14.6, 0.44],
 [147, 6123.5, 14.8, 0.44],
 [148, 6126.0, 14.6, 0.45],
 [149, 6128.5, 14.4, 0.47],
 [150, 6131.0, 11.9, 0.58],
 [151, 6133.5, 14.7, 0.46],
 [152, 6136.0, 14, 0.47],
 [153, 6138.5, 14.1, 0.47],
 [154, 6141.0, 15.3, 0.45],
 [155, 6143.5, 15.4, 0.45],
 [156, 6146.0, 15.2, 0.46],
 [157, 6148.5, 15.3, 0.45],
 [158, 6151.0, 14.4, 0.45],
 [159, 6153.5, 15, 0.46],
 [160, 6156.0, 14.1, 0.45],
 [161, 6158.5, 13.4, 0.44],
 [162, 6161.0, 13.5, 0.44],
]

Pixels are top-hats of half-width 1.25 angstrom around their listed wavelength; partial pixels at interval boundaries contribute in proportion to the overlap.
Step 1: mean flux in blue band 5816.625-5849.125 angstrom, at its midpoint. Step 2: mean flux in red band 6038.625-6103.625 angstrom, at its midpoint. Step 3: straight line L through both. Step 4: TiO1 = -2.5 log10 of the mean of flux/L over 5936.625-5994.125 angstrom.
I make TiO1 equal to 0.04 mag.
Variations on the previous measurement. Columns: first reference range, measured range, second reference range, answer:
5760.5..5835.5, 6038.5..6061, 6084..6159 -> -0.034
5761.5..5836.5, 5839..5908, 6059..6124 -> 0.096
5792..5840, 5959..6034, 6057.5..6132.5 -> 0.027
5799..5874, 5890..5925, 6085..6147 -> 0.132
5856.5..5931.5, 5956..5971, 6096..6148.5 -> -0.064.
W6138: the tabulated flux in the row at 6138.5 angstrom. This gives 14.1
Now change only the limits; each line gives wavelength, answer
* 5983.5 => 14.7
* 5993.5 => 15.1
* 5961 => 15.4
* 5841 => 15.3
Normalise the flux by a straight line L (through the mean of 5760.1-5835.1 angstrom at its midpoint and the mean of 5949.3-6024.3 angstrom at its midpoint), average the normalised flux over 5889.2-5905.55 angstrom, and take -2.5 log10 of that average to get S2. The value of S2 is 0.26 mag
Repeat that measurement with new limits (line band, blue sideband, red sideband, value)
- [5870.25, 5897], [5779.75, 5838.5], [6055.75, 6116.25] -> 0.20 mag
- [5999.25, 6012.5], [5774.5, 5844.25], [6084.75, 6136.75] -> 0.03 mag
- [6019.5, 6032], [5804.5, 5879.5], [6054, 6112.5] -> 0.02 mag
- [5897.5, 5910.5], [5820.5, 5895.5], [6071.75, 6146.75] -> 0.06 mag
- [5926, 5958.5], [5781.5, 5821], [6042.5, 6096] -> 0.04 mag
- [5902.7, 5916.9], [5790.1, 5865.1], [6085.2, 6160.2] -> 0.05 mag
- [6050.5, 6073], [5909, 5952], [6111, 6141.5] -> -0.06 mag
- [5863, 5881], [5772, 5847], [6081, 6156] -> 0.03 mag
